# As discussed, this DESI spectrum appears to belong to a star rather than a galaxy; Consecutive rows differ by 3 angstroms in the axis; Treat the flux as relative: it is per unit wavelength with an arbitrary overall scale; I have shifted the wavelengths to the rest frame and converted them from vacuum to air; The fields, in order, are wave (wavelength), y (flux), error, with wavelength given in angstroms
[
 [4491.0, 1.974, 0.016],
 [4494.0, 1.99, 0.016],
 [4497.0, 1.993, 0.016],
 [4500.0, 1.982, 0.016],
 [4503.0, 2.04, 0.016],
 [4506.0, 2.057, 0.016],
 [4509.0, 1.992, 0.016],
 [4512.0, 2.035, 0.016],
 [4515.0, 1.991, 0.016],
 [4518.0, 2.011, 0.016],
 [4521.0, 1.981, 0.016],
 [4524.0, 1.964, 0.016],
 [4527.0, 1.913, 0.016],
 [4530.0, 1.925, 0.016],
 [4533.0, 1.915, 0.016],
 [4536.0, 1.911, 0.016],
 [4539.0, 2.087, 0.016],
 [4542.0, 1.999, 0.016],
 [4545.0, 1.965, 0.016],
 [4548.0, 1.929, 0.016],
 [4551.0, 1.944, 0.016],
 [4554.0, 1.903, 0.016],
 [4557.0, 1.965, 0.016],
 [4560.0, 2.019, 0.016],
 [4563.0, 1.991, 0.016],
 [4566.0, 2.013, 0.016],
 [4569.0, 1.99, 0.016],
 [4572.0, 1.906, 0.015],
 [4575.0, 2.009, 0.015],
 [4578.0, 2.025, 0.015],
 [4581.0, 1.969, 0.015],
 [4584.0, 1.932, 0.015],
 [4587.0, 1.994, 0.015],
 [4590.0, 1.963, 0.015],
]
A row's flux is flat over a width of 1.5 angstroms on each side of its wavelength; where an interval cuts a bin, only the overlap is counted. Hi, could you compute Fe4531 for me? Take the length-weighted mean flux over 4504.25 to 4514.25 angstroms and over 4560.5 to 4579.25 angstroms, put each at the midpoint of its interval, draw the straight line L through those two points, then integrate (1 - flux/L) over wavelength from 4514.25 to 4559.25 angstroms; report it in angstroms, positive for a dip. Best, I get 1.09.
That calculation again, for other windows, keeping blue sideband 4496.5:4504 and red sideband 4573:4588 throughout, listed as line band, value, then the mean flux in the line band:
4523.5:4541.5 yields 0.37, 1.95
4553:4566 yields 0.07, 1.98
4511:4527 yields 0.10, 1.99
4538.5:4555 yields 0.21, 1.97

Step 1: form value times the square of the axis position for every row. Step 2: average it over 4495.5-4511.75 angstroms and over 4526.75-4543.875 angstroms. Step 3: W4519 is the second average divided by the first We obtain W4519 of 0.99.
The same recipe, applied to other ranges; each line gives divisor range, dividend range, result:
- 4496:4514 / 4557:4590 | 1.01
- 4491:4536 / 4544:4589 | 1.02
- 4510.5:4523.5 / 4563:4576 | 1.01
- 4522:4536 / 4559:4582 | 1.05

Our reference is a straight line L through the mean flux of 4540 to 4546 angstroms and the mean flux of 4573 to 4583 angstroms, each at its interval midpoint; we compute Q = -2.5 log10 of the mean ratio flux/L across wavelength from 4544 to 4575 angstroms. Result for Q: 0.02 mag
